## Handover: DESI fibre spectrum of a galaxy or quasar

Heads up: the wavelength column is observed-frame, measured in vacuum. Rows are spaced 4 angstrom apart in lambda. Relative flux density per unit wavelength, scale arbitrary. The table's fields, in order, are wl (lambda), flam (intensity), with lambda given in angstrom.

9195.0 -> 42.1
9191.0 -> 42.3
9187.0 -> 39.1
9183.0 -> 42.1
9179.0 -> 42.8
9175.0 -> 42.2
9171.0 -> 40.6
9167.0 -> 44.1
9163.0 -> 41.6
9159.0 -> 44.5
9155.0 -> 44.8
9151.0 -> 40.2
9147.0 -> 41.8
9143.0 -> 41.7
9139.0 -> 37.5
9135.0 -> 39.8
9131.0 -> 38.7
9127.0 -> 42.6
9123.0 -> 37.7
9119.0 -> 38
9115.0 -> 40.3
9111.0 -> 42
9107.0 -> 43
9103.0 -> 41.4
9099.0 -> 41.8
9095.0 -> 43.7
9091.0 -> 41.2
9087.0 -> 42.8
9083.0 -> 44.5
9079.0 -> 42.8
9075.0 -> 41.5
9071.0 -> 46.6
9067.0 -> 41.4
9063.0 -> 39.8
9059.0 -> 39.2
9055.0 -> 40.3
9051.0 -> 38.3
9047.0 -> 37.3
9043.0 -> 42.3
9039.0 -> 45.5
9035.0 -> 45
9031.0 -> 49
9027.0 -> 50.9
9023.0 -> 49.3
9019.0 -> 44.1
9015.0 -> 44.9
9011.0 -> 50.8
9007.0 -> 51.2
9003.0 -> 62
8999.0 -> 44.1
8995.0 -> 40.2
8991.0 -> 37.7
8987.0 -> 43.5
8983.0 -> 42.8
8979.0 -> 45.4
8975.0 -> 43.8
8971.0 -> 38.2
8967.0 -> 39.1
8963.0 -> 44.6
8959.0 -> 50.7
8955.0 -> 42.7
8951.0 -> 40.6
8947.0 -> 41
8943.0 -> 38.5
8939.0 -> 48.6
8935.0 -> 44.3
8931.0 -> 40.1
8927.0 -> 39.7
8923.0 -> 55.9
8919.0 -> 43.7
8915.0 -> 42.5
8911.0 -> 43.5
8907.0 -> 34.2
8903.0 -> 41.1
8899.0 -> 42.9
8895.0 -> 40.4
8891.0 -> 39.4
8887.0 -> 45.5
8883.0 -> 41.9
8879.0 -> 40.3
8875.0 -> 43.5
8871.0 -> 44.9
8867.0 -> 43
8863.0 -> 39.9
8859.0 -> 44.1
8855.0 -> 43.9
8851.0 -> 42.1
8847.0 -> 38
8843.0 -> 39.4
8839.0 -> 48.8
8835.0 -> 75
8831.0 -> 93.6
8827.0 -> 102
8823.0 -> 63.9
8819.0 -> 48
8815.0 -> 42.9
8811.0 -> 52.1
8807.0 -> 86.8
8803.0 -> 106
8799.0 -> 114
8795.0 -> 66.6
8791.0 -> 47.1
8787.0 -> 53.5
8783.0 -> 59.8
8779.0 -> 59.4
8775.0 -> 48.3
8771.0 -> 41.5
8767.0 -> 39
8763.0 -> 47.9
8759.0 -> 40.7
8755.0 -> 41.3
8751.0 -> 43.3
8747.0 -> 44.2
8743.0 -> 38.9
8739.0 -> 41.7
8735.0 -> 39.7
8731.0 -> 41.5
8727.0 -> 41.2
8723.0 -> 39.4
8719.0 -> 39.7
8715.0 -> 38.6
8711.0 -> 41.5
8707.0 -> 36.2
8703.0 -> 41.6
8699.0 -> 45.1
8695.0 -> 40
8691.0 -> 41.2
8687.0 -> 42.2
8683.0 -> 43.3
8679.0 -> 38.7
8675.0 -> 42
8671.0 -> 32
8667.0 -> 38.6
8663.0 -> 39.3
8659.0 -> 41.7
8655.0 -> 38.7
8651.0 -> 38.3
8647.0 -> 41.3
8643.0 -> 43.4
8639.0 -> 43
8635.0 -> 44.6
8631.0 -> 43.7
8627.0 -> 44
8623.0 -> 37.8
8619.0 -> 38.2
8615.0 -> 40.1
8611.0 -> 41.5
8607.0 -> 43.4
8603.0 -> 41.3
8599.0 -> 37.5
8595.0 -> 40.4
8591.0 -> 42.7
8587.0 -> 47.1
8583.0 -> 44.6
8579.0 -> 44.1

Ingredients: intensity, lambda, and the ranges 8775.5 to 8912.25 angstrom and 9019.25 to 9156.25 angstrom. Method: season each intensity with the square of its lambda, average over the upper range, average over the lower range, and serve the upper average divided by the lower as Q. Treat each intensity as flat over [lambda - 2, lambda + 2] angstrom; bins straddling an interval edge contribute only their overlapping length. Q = 0.81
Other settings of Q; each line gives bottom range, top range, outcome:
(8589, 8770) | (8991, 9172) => 1.15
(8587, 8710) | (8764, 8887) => 1.45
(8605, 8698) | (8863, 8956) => 1.10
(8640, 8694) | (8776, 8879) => 1.54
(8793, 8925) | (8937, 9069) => 0.84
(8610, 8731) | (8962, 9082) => 1.18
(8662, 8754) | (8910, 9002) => 1.13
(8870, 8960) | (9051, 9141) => 1.00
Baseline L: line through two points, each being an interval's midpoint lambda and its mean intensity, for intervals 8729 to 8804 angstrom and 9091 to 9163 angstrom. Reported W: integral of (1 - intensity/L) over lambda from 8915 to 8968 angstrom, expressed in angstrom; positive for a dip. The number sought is 3.7 angstrom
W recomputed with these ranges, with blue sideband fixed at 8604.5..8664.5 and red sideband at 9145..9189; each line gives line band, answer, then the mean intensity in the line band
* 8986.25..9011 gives -3.0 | 47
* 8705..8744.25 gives 1.5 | 39.9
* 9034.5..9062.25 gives 0.7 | 40.9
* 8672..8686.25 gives 0.2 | 40.8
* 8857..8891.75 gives -0.8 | 42.6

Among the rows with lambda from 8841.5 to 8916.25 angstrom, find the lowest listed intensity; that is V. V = 34.2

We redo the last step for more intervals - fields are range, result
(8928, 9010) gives 37.7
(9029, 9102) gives 37.3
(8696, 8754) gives 36.2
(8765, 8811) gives 39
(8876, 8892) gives 39.4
